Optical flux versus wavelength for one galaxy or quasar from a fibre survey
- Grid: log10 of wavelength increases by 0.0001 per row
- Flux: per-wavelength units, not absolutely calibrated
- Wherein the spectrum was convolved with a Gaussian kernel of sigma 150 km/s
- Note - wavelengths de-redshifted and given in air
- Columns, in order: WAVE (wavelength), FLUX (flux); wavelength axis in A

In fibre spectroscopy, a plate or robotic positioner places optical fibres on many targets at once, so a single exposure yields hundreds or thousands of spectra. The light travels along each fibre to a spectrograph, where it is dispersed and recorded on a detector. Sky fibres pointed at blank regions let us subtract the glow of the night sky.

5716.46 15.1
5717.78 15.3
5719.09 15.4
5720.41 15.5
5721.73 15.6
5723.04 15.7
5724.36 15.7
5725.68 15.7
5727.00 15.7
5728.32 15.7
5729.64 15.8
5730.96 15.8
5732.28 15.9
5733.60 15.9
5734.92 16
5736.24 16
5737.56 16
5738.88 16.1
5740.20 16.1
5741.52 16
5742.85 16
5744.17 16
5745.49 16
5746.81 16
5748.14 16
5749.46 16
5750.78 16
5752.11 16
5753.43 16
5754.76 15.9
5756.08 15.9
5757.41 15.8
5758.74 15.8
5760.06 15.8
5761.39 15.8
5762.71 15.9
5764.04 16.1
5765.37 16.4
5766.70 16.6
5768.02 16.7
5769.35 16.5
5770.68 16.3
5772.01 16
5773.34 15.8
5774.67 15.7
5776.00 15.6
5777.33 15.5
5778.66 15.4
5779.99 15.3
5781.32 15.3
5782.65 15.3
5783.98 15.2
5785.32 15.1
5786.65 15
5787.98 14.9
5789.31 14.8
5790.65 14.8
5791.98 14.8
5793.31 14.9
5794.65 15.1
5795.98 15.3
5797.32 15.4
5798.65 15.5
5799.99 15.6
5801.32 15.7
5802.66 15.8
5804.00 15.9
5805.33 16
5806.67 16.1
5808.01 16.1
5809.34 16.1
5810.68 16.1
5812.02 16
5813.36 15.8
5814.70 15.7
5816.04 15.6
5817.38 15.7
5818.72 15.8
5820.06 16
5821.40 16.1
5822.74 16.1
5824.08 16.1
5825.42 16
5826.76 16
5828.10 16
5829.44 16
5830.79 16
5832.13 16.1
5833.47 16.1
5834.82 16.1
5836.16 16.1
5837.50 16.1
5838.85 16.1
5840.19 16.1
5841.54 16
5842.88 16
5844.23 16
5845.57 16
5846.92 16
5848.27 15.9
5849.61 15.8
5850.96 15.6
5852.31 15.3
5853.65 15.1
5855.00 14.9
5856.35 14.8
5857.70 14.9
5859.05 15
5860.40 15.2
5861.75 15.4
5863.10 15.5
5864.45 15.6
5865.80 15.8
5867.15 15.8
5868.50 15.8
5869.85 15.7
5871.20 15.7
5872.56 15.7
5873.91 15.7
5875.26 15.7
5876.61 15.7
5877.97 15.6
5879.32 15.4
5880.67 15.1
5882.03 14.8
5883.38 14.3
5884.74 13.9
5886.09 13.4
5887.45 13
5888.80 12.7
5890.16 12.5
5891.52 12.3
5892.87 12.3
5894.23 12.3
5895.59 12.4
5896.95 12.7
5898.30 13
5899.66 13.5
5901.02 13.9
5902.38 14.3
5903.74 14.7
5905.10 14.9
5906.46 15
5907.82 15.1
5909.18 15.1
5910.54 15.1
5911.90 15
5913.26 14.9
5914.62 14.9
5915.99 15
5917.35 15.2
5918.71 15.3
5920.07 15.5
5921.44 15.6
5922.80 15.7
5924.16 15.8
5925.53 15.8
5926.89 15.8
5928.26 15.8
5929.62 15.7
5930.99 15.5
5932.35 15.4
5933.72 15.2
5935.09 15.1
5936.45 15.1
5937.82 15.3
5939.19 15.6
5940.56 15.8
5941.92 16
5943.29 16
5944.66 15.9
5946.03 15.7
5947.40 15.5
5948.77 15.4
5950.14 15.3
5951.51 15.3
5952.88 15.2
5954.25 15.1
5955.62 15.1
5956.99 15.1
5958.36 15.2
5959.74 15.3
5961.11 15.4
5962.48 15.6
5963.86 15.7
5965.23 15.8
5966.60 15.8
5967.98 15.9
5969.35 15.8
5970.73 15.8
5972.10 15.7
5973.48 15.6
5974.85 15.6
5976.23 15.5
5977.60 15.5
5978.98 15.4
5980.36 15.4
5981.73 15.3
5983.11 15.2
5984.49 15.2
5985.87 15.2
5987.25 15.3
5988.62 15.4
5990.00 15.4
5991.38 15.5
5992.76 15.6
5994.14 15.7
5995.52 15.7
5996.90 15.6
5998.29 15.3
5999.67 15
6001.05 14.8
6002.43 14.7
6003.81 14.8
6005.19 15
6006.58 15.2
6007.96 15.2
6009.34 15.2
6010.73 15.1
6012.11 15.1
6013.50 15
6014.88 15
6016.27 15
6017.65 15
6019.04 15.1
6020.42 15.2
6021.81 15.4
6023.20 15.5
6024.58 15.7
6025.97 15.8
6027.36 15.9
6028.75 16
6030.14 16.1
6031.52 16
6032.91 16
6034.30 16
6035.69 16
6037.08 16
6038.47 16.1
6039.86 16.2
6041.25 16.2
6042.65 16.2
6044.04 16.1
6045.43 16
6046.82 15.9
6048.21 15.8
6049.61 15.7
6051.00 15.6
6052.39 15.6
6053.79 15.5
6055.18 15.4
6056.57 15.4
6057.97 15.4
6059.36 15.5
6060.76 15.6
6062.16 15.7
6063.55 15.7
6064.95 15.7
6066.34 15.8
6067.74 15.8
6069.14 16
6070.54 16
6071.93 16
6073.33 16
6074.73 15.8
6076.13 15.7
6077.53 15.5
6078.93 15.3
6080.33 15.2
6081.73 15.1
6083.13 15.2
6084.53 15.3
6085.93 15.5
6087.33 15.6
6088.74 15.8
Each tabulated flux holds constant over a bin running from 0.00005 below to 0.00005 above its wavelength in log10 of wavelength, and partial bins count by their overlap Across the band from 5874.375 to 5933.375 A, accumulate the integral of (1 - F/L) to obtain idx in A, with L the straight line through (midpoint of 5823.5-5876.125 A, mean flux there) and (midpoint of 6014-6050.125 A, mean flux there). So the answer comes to 4.44 A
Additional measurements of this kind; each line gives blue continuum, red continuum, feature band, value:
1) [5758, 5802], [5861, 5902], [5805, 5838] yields -1.99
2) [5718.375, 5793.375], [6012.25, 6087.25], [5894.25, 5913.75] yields 1.89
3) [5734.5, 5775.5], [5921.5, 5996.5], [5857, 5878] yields 0.27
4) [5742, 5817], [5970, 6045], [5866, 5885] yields 0.29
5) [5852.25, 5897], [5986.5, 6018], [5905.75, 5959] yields -1.84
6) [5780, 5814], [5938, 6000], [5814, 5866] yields -0.97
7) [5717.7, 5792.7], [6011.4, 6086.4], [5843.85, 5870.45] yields 0.38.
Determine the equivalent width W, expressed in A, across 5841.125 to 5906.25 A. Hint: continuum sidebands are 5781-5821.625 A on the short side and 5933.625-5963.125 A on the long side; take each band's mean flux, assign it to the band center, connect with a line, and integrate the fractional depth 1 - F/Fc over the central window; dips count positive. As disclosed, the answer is 3.1 A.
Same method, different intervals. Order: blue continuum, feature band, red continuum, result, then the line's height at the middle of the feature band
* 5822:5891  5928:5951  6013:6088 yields 0.0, 15.5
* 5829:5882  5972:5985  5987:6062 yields 0.1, 15.6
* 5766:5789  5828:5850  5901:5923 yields -0.9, 15.4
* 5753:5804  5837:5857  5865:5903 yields -1.3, 14.7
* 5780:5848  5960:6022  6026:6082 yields 1.7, 15.8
